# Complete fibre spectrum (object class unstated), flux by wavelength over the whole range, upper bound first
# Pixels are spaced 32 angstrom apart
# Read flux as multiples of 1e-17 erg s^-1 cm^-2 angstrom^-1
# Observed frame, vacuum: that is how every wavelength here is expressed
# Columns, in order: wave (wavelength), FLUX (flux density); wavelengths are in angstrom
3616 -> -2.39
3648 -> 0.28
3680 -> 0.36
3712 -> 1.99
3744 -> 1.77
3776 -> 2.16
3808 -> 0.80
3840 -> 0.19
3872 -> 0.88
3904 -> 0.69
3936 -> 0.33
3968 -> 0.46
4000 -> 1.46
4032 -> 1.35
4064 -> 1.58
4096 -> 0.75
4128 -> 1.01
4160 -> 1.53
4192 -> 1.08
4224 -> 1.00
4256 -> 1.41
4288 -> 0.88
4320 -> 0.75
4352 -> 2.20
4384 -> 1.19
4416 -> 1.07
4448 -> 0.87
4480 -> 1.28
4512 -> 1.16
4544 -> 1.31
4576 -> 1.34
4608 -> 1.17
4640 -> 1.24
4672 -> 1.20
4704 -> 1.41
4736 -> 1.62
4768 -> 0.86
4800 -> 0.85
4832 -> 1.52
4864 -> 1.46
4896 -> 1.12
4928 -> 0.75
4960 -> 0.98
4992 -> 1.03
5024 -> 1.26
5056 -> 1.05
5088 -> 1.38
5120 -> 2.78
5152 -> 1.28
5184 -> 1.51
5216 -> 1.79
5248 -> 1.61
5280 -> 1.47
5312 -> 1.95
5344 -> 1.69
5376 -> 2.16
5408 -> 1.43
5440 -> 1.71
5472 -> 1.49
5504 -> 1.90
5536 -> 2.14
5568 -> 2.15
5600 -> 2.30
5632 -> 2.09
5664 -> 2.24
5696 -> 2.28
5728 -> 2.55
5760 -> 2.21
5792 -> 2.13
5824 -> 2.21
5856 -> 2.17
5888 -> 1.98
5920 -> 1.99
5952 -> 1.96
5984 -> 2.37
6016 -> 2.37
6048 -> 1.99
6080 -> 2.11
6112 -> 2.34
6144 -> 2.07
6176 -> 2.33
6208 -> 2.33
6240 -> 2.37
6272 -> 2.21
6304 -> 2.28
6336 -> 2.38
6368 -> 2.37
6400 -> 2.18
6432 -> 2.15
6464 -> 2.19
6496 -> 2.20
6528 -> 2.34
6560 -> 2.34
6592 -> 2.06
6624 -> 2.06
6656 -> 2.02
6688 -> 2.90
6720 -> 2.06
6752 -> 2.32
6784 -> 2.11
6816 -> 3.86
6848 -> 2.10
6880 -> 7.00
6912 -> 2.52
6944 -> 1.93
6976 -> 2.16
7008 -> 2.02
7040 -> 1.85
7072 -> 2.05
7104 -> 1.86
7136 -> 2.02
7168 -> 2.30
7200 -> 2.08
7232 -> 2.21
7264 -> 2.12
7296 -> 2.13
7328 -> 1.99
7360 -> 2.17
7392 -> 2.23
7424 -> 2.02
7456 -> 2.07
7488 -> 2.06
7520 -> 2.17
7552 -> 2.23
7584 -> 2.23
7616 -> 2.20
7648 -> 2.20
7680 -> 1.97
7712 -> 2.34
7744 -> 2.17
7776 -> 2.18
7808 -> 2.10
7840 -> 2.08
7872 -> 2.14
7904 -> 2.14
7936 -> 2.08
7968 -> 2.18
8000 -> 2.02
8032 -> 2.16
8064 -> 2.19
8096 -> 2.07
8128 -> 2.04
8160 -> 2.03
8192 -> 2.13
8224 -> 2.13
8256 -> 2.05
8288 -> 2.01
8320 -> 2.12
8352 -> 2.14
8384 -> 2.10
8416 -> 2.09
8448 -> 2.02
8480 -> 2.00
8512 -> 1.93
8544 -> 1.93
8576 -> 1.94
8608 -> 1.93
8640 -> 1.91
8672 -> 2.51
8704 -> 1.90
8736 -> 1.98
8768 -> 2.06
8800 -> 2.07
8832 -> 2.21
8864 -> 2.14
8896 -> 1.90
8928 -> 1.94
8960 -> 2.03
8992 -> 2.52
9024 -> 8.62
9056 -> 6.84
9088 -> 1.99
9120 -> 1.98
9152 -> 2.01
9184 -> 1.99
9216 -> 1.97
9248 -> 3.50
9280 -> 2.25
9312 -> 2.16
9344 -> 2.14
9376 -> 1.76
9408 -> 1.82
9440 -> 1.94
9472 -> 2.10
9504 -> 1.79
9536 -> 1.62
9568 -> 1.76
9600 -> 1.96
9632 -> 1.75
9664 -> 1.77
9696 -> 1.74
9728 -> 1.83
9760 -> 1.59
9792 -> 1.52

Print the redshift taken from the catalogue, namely 0.376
